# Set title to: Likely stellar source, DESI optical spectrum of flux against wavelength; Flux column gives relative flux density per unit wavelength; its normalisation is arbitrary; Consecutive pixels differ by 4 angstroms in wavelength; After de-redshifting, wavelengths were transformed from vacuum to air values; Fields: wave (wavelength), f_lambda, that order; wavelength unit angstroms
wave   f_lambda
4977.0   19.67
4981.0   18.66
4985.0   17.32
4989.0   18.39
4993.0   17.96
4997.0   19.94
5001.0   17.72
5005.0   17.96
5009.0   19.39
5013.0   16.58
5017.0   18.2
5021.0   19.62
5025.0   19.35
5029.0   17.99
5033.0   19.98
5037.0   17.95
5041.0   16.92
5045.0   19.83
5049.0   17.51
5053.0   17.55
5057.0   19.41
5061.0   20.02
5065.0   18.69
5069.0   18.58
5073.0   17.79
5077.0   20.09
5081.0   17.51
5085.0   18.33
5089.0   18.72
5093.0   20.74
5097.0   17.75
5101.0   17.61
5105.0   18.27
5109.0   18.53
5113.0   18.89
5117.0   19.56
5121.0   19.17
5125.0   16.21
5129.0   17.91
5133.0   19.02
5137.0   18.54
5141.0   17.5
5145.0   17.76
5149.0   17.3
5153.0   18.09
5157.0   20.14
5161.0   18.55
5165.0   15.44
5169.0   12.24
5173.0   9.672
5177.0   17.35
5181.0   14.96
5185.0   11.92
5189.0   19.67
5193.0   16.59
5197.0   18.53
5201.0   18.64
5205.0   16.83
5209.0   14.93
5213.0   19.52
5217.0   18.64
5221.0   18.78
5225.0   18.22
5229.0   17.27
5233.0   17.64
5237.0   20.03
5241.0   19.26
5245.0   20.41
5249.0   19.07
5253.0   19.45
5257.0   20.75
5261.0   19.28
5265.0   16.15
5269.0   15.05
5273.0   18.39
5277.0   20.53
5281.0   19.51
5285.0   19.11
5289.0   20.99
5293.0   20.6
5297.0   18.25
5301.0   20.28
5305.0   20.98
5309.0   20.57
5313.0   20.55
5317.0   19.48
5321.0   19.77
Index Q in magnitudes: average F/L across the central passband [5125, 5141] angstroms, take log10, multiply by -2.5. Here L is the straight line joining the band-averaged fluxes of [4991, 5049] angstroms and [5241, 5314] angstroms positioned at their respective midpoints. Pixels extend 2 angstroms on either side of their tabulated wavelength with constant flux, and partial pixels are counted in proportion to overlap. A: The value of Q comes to 0.05 mag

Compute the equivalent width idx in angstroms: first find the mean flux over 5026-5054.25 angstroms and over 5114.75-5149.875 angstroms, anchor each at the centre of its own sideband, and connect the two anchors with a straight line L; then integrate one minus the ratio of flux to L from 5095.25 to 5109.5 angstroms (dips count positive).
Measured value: 0.2 angstroms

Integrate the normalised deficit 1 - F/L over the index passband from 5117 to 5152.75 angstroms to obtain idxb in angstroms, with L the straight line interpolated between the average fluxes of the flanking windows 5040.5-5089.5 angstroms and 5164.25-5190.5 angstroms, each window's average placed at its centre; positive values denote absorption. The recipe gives -4.7 angstroms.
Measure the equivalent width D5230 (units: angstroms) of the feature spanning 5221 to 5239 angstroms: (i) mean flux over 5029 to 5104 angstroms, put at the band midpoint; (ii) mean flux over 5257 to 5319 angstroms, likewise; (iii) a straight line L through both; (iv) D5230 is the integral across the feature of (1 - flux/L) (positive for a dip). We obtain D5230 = 0.77 angstroms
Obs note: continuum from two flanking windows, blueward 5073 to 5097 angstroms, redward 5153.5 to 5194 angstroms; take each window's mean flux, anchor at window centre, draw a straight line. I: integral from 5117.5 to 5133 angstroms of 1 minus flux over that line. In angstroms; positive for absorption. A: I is -0.59 angstroms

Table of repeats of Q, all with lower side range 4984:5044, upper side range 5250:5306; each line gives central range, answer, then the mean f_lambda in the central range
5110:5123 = -0.03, 19.2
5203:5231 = 0.08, 17.7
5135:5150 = 0.06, 17.8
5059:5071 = -0.03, 19.1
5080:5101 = 0.00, 18.6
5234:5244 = -0.02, 19.5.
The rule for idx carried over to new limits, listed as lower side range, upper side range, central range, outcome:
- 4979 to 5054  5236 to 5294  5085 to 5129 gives 0.39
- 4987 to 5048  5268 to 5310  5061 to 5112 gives 0.42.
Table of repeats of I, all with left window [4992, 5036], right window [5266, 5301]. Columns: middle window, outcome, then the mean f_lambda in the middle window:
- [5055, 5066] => -0.44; 19.4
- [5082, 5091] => 0.15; 18.4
